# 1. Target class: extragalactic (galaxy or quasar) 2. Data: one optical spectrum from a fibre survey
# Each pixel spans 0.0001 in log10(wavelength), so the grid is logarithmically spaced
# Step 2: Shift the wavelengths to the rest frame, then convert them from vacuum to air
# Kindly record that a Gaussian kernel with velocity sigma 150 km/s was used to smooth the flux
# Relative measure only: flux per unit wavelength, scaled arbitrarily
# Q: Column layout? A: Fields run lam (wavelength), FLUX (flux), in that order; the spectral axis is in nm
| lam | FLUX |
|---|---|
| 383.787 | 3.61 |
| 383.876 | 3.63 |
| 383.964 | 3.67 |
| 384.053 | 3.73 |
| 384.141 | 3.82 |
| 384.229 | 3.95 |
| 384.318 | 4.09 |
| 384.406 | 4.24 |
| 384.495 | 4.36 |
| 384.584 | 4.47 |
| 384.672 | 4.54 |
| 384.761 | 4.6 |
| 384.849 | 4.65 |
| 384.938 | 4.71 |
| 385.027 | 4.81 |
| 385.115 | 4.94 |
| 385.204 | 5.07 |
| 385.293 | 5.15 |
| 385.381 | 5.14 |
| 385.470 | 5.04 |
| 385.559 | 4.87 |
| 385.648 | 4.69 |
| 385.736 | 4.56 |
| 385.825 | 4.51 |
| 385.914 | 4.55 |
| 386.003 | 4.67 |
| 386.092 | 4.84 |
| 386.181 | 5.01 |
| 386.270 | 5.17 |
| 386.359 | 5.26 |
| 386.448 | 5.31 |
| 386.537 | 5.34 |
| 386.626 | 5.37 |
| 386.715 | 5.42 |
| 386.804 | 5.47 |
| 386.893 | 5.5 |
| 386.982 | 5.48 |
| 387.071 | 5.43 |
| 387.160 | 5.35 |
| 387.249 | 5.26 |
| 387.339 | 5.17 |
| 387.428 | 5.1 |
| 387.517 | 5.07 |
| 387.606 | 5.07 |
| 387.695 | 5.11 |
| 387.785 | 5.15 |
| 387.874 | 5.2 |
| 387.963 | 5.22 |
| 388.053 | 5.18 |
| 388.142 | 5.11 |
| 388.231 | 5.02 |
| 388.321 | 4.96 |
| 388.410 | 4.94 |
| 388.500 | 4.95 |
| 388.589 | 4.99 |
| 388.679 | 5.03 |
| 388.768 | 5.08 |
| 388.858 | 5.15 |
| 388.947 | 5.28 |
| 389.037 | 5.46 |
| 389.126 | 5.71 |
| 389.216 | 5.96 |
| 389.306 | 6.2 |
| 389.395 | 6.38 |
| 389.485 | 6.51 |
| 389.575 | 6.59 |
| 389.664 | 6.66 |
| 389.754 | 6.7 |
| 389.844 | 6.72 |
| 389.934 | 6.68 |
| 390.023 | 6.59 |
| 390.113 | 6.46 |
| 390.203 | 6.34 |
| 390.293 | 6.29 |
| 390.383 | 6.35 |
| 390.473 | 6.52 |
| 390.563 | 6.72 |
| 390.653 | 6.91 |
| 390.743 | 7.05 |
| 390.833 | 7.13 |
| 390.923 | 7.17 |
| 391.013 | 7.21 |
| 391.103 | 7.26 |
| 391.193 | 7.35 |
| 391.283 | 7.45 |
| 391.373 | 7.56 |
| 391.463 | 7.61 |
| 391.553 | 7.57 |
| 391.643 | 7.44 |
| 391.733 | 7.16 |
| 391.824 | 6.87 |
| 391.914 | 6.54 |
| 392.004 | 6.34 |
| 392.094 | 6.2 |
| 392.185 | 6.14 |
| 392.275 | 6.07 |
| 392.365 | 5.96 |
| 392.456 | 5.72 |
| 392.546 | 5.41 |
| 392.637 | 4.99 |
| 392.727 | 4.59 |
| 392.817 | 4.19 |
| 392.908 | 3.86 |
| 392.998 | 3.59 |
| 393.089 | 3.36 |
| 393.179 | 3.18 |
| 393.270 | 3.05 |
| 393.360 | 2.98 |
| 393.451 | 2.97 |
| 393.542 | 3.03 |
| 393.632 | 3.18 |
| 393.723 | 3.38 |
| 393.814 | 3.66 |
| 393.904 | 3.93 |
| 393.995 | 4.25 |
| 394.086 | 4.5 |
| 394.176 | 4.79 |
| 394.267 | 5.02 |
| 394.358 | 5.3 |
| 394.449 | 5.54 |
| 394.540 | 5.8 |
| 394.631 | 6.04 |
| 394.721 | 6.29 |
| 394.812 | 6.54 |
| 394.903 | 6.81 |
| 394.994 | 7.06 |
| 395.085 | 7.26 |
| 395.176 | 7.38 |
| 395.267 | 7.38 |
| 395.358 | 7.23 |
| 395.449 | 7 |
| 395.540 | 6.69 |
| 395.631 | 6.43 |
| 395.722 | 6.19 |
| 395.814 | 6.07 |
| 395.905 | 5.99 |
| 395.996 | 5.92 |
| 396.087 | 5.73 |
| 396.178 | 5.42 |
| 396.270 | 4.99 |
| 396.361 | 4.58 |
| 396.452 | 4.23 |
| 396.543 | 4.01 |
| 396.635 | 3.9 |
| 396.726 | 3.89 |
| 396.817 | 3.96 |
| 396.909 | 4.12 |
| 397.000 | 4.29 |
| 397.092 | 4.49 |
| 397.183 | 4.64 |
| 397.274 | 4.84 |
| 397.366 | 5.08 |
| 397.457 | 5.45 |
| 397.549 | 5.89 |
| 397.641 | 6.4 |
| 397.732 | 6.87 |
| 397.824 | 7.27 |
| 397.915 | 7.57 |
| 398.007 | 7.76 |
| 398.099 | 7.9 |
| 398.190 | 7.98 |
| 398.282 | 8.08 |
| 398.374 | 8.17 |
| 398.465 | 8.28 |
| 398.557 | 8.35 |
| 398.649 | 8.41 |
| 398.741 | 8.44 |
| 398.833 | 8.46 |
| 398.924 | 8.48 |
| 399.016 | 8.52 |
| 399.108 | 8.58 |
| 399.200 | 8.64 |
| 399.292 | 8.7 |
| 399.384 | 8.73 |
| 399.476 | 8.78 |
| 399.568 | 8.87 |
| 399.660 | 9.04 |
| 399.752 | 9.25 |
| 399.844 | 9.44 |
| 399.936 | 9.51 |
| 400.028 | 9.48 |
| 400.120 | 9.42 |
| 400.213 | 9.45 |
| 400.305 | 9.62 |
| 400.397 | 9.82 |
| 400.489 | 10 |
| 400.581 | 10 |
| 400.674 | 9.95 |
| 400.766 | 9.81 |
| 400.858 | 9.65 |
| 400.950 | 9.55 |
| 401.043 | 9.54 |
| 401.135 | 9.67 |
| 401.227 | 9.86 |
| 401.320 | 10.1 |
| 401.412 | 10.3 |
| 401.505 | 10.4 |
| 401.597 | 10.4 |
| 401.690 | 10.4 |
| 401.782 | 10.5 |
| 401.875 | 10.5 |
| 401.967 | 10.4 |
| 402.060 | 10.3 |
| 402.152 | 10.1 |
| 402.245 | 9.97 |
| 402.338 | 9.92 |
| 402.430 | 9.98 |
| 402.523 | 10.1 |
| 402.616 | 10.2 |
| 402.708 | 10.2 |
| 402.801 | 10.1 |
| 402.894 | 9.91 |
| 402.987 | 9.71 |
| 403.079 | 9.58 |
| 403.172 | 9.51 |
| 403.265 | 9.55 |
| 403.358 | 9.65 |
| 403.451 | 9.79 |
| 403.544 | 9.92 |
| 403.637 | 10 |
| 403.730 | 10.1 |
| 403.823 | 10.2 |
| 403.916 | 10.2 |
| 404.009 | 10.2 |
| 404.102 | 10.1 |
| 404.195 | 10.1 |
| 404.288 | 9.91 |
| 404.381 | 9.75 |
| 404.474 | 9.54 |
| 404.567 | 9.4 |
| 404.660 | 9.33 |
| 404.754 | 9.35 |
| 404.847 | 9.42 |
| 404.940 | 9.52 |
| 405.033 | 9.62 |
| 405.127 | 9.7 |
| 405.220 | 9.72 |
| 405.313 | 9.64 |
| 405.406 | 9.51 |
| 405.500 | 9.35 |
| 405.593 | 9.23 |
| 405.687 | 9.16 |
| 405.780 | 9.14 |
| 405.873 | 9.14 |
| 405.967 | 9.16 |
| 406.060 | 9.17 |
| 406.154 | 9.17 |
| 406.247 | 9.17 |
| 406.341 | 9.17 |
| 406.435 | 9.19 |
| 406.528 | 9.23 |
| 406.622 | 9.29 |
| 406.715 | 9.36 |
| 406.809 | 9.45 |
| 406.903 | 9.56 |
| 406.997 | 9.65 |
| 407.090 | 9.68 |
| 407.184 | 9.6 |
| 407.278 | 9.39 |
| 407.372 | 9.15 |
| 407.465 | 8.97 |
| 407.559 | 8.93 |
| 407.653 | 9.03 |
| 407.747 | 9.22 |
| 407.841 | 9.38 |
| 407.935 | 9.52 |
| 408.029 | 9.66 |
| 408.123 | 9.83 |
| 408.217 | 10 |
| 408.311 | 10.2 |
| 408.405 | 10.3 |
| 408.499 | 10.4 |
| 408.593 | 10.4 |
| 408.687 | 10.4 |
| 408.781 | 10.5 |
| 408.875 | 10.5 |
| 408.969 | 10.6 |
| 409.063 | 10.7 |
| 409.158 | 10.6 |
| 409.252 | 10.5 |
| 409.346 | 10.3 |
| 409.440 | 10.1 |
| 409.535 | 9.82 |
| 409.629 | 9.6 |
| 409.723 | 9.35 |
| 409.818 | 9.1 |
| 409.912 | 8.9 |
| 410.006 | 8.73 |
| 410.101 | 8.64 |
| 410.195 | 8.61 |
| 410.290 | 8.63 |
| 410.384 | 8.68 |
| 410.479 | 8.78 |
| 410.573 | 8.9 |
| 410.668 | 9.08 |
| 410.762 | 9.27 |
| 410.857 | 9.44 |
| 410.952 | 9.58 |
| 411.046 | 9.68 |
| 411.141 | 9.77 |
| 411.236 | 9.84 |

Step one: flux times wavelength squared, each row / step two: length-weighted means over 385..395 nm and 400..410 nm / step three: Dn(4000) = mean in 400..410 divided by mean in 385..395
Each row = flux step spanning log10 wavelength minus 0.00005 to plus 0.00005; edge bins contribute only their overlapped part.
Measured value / 1.92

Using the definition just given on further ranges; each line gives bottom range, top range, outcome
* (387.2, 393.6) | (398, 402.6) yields 1.72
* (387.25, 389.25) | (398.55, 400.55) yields 1.85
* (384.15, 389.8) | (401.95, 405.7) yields 2.07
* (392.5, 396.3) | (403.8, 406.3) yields 1.95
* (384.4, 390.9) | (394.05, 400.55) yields 1.34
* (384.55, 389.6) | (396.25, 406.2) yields 1.82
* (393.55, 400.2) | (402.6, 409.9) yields 1.55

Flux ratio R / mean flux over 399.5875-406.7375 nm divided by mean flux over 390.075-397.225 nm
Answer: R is 1.74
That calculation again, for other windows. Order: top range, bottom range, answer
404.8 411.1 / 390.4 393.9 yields 1.70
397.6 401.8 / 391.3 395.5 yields 1.65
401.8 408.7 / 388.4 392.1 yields 1.50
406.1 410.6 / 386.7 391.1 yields 1.64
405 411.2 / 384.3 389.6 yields 1.86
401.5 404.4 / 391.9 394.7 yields 2.17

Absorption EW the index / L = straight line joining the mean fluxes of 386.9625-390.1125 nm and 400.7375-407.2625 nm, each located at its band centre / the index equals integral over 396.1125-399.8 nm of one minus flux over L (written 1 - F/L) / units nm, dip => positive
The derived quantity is 0.63 nm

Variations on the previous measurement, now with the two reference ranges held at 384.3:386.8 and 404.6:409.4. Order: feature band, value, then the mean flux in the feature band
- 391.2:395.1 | 0.706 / 5.33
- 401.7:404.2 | -0.375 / 10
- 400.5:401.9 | -0.284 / 10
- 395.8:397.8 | 0.630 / 5.04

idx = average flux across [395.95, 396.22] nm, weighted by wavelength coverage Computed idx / 5.71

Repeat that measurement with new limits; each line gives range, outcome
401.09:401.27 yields 9.78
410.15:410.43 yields 8.64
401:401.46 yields 9.9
